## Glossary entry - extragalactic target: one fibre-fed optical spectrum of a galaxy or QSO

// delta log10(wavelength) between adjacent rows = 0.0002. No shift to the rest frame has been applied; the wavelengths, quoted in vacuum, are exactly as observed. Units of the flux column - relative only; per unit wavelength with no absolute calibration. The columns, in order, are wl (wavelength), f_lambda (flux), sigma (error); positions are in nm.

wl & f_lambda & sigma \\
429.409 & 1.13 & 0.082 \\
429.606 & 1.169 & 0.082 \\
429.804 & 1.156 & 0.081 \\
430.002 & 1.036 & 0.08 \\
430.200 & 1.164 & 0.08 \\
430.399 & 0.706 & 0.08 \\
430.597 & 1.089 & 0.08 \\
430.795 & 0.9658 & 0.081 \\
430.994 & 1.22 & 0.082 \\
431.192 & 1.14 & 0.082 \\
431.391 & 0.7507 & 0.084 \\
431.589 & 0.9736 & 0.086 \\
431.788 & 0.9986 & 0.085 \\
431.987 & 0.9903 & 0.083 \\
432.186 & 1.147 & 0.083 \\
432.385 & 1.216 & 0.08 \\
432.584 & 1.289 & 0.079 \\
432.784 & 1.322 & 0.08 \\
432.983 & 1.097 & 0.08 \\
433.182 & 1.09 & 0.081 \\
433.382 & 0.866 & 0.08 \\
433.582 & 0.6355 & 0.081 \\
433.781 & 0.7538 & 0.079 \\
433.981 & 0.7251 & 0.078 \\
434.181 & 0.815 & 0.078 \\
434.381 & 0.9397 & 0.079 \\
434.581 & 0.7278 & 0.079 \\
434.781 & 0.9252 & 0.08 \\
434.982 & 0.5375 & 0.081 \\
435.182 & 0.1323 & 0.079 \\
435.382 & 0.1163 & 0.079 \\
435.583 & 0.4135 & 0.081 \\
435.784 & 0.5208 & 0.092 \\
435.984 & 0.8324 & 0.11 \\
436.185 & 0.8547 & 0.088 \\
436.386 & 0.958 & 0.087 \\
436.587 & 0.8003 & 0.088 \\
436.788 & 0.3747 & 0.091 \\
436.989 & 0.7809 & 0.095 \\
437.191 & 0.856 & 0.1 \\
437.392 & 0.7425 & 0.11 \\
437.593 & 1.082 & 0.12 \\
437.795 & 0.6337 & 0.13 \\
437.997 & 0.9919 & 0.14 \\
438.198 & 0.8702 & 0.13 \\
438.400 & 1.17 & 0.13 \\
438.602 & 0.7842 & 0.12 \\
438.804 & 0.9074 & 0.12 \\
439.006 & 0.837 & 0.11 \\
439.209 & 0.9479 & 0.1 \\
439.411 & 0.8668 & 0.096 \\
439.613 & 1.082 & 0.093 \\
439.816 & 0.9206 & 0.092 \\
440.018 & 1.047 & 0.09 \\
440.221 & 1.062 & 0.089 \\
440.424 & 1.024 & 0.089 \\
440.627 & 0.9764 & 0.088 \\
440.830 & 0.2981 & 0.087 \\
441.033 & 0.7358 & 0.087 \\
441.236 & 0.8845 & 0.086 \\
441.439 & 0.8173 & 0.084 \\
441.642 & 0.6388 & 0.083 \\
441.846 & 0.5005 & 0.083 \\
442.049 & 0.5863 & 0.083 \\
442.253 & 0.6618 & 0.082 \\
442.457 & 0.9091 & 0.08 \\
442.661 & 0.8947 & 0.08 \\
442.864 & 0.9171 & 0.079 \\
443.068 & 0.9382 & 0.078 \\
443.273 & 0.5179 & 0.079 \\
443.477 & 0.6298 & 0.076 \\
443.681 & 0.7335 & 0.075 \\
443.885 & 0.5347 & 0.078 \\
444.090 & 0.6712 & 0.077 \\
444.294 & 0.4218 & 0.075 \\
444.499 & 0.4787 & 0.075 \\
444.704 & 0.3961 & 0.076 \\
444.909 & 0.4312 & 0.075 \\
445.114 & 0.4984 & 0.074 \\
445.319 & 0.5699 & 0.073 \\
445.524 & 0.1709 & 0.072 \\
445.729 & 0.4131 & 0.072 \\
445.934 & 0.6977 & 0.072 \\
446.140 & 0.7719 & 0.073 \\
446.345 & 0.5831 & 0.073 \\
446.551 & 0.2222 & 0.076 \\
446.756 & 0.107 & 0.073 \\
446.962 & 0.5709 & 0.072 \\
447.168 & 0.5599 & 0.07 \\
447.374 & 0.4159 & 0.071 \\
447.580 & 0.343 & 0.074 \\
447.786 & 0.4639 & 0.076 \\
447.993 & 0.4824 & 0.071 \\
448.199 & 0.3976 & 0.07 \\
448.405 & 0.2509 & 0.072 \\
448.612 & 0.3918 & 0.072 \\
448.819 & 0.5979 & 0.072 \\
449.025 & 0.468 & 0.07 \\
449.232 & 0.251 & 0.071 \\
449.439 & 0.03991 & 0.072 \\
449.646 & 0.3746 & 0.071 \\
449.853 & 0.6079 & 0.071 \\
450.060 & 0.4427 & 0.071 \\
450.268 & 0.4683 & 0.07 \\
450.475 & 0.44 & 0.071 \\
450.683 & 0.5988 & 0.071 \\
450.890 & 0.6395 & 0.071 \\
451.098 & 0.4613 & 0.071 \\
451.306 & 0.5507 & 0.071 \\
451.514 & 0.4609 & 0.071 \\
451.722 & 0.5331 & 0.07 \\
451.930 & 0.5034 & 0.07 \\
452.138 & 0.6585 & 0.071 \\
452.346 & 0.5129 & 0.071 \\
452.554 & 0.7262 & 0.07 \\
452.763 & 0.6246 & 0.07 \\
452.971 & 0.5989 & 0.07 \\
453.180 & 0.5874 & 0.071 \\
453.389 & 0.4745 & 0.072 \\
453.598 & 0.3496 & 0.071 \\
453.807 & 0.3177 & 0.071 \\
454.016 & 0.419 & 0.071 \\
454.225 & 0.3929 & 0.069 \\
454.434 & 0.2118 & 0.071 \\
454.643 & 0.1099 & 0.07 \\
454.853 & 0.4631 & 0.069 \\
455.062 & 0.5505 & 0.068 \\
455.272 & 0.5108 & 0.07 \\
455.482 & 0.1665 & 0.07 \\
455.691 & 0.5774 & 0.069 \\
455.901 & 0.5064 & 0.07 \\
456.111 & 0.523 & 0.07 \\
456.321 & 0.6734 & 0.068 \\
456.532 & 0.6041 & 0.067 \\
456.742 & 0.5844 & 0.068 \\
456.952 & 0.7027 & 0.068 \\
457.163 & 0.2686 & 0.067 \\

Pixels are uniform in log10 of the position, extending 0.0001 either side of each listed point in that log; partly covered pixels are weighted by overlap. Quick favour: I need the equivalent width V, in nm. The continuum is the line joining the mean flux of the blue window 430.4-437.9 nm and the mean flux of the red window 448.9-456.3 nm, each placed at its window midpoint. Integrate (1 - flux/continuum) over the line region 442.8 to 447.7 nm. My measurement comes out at 0.78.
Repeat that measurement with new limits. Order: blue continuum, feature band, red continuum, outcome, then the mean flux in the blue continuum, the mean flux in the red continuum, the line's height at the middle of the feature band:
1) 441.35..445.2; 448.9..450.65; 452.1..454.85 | 0.41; 0.641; 0.455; 0.523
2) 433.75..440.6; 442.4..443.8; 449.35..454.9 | -0.24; 0.798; 0.467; 0.667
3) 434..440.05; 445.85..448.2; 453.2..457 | 0.51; 0.779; 0.452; 0.598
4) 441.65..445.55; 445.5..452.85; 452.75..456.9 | 0.87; 0.612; 0.462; 0.538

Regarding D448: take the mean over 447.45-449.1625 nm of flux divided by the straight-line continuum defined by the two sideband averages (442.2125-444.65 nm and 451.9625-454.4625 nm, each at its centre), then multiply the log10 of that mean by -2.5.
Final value 0.37 mag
